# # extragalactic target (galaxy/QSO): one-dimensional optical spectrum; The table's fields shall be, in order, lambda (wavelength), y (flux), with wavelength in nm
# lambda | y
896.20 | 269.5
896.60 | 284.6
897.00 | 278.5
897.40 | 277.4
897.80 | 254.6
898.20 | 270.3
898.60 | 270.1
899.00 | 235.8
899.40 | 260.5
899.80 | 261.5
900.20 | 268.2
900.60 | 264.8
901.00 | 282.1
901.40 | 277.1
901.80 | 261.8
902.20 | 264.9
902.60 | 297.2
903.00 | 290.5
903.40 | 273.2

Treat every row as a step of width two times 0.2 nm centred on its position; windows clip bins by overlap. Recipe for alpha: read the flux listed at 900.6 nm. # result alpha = 264.8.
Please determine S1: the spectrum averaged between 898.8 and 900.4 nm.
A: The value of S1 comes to 256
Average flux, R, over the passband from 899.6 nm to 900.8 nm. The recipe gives 265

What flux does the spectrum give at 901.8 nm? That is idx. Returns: 261.8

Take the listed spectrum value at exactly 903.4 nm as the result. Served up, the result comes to 273.2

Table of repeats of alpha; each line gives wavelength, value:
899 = 235.8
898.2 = 270.3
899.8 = 261.5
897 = 278.5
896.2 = 269.5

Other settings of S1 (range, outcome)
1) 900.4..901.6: 275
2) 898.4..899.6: 255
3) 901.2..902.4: 268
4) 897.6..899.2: 258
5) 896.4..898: 274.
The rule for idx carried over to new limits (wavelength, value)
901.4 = 277.1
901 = 282.1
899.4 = 260.5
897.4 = 277.4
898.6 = 270.1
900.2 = 268.2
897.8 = 254.6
